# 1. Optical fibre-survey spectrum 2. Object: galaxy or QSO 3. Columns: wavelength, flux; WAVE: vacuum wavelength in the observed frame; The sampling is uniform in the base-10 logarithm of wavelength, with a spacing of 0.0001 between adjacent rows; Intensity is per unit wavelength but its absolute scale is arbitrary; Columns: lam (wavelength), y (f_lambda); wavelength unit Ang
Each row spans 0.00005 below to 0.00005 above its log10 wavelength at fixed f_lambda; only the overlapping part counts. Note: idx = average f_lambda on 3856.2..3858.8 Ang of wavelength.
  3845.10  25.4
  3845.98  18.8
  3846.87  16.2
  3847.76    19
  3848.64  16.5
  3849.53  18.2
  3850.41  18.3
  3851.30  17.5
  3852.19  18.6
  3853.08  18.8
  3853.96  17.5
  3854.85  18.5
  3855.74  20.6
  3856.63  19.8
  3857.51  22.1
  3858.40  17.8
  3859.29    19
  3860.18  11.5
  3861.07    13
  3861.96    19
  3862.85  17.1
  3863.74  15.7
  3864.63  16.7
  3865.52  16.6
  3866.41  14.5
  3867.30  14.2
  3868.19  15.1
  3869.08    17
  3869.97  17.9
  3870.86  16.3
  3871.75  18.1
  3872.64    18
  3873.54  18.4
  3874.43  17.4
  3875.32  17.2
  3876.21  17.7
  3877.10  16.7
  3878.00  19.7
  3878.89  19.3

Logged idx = 20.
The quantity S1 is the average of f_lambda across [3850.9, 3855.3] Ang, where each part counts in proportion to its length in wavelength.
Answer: 18.2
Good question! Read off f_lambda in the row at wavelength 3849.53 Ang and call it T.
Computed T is 18.2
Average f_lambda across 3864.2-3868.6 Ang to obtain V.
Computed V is 15.4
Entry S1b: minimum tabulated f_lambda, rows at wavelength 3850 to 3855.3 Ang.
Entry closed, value 17.5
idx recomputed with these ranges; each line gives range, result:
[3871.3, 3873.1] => 18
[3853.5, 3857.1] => 19.2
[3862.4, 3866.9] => 16.1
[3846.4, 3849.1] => 17.2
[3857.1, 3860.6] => 17.6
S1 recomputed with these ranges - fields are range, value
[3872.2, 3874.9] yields 17.9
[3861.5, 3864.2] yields 17.2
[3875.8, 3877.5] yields 17.2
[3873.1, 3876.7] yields 17.7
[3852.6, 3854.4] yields 18.2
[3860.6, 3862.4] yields 15.9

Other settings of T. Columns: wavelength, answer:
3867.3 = 14.2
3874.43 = 17.4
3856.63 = 19.8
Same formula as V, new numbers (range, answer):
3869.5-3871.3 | 17.1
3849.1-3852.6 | 18.1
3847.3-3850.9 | 18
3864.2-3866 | 16.6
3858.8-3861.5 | 14.5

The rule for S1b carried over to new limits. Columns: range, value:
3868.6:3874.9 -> 16.3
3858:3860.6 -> 11.5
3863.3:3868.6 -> 14.2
